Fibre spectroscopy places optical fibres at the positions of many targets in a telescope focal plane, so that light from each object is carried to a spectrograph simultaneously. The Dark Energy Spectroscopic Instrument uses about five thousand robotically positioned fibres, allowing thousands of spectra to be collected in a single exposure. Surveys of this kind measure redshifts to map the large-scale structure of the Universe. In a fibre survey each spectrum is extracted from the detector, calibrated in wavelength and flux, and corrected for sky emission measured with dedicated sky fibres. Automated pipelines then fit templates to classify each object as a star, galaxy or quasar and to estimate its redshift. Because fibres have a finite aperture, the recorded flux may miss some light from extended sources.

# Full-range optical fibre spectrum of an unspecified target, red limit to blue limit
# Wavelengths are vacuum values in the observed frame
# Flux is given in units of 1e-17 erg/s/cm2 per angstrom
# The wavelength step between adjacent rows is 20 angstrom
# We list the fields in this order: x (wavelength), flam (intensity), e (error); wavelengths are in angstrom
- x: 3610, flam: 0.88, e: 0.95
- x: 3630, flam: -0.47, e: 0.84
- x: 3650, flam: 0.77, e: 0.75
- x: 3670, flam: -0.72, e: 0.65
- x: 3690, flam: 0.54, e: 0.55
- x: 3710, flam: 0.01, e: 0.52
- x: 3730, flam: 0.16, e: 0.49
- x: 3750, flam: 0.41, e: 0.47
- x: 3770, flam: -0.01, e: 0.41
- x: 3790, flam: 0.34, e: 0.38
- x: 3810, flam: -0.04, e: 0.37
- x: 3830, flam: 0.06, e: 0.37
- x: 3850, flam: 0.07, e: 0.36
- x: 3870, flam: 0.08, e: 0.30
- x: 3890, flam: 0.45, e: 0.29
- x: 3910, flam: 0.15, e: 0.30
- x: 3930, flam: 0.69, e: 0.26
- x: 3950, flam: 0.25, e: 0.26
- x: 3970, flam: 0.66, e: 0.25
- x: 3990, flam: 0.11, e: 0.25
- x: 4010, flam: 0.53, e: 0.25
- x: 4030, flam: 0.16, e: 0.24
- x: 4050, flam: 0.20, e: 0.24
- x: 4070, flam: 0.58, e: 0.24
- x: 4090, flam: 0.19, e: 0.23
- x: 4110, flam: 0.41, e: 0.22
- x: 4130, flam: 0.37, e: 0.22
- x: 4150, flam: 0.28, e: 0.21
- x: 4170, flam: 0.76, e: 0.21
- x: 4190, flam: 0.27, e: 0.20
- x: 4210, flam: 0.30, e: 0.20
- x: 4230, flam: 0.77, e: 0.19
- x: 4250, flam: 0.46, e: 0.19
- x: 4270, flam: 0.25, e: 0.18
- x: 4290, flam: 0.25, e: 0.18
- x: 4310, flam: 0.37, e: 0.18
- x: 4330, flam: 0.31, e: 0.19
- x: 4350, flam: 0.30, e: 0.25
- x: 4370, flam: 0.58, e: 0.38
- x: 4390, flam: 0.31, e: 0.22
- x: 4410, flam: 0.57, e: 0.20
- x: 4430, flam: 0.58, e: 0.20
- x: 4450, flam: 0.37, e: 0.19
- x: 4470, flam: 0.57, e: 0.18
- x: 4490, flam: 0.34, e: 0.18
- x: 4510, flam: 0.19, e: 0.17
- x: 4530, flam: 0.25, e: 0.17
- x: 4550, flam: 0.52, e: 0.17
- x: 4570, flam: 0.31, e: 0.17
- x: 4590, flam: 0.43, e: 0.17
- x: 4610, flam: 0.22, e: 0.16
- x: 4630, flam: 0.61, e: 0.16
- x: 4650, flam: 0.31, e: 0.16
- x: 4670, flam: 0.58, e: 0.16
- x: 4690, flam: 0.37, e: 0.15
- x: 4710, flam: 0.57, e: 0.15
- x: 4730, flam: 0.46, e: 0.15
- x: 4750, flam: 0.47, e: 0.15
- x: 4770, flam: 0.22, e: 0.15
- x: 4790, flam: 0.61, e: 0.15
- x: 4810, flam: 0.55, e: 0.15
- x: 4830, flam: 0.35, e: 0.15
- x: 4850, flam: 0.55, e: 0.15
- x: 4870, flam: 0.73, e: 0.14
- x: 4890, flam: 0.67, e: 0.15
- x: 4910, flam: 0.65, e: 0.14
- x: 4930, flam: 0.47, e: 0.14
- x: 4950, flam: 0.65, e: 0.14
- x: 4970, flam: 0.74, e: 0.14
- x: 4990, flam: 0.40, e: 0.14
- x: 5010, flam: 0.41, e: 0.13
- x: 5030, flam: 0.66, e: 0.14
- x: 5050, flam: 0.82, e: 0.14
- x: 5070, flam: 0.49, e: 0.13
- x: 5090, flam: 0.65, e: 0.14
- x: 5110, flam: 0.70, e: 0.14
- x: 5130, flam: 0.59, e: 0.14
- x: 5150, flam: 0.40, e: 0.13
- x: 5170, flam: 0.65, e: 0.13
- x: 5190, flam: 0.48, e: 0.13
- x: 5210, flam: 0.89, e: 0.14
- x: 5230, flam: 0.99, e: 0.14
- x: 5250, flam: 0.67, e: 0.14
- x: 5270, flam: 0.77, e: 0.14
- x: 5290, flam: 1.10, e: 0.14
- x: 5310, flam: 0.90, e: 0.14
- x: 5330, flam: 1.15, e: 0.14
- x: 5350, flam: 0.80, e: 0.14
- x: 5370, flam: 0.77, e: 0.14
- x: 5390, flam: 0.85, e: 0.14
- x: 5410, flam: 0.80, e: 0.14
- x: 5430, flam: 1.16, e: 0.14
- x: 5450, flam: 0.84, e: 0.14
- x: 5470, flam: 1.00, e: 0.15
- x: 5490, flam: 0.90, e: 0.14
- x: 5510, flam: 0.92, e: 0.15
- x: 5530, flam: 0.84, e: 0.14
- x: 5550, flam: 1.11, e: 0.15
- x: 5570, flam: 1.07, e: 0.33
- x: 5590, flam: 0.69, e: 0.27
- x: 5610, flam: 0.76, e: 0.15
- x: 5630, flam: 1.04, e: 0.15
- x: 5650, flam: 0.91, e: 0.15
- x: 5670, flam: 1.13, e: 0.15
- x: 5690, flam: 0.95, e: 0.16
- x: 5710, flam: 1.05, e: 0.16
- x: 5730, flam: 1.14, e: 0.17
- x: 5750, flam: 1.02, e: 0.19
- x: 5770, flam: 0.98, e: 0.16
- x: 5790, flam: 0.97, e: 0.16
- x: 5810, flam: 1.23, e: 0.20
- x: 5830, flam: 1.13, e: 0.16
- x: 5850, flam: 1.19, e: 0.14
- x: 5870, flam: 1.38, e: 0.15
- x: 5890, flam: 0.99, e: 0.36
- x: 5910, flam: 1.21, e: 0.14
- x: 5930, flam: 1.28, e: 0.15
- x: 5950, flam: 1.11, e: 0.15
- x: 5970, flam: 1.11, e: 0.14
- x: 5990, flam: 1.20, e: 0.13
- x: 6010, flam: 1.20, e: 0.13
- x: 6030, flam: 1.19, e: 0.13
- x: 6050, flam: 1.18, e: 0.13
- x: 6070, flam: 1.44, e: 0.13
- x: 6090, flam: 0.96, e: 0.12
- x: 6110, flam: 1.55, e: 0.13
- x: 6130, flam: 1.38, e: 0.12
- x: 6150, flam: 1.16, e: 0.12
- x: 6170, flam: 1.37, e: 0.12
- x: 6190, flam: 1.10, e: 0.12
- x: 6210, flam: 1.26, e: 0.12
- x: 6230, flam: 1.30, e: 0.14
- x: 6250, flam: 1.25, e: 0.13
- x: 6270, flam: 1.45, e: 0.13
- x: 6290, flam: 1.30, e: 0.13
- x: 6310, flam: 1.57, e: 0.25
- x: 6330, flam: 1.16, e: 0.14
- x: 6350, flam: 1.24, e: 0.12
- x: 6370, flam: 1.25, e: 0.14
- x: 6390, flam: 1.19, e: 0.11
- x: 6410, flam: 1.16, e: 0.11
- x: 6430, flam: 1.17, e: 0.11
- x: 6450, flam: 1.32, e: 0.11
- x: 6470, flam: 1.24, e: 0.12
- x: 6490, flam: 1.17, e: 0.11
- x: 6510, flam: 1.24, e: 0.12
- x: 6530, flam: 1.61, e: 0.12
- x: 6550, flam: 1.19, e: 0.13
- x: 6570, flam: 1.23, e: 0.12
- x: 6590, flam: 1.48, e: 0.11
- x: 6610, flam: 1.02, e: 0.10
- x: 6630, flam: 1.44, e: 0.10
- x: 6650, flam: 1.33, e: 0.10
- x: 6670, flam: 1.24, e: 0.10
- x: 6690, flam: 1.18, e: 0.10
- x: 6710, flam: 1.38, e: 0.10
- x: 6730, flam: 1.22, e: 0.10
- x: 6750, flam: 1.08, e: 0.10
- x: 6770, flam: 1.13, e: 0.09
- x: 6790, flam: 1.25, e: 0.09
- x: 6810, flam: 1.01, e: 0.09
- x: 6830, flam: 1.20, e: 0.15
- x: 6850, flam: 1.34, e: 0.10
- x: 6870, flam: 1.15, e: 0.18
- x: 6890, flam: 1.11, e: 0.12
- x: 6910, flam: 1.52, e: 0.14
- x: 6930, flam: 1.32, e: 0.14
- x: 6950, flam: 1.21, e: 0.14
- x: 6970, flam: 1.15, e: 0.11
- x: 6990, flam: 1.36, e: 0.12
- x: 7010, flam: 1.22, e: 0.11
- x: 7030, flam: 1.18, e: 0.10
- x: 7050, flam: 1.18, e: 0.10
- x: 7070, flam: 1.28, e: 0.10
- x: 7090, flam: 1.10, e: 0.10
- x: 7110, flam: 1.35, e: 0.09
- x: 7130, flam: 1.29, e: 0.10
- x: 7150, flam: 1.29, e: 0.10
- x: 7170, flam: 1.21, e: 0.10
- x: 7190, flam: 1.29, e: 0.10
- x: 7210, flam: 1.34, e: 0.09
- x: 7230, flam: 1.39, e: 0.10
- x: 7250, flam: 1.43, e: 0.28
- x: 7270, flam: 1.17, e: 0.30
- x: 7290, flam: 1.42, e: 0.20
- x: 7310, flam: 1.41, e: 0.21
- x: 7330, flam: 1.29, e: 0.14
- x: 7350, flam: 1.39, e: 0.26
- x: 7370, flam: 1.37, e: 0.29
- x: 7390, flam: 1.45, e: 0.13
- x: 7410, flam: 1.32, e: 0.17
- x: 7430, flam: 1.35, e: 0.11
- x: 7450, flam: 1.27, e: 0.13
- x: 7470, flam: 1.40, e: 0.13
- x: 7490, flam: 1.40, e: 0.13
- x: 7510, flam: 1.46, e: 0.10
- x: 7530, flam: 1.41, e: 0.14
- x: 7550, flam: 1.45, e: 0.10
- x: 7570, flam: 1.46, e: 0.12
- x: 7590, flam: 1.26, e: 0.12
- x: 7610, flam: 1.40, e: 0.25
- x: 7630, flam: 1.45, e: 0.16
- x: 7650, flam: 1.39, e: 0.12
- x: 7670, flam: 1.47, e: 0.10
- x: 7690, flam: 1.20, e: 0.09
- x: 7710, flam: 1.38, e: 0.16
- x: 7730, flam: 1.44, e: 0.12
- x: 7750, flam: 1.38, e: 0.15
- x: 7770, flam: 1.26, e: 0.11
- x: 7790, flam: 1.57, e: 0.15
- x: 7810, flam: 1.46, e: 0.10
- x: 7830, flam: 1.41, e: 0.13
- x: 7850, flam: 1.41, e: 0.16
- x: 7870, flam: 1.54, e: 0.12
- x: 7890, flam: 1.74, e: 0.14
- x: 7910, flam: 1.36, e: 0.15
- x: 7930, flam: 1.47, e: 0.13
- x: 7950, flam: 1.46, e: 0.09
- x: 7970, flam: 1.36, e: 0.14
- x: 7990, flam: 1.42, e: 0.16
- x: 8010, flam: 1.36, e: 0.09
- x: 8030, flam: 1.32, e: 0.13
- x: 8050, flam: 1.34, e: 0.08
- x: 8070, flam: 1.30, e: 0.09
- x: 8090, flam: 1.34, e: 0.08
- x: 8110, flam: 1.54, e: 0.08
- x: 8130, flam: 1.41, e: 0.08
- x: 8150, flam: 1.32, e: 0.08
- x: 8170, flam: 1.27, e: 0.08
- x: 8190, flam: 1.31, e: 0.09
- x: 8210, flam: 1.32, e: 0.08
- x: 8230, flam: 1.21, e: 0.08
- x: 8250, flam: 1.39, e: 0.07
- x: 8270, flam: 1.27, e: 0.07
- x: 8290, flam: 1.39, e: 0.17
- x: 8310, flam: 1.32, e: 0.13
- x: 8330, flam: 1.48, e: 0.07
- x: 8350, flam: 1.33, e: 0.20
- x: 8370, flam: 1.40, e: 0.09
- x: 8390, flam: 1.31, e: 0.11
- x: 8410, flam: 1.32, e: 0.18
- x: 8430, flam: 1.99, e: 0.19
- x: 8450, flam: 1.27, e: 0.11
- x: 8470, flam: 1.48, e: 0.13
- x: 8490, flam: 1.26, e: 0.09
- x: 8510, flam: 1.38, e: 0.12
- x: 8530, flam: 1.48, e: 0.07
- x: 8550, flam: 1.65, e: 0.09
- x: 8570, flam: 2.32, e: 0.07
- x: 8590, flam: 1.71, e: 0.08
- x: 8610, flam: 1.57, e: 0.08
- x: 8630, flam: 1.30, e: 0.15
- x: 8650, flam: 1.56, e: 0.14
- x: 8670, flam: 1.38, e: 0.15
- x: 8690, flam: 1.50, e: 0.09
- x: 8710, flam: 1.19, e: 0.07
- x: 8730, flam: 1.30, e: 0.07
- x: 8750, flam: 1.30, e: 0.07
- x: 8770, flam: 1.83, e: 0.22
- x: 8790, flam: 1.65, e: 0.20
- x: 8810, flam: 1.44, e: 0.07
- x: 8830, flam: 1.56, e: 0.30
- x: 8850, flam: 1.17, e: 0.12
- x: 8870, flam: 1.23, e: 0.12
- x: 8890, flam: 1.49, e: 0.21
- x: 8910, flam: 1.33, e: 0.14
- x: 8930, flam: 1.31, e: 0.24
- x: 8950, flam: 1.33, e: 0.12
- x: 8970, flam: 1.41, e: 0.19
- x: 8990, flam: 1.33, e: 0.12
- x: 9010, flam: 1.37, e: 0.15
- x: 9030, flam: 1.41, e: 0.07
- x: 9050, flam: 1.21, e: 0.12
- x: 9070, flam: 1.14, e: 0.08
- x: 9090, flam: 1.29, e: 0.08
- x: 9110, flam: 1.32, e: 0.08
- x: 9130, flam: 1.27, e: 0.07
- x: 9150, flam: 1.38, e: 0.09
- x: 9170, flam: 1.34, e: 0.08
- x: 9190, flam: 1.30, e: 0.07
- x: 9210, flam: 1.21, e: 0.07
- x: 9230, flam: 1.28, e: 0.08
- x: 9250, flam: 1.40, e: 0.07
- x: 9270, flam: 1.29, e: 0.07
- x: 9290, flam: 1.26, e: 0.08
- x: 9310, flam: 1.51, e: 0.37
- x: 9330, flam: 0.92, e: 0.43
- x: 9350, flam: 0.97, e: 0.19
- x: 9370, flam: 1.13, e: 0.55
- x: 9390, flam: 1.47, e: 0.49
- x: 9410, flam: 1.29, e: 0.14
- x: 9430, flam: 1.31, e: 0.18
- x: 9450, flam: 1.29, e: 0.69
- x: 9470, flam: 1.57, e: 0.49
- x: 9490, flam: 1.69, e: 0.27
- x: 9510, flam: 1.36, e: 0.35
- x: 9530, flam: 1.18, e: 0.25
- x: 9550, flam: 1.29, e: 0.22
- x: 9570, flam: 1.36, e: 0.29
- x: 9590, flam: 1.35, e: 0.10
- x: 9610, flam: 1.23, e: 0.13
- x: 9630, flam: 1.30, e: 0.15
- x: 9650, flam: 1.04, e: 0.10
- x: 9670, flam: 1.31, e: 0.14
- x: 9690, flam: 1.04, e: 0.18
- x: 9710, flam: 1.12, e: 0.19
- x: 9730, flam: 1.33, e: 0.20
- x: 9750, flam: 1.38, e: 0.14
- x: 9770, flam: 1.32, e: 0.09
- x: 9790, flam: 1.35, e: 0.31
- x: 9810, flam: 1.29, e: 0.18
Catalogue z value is 0.31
